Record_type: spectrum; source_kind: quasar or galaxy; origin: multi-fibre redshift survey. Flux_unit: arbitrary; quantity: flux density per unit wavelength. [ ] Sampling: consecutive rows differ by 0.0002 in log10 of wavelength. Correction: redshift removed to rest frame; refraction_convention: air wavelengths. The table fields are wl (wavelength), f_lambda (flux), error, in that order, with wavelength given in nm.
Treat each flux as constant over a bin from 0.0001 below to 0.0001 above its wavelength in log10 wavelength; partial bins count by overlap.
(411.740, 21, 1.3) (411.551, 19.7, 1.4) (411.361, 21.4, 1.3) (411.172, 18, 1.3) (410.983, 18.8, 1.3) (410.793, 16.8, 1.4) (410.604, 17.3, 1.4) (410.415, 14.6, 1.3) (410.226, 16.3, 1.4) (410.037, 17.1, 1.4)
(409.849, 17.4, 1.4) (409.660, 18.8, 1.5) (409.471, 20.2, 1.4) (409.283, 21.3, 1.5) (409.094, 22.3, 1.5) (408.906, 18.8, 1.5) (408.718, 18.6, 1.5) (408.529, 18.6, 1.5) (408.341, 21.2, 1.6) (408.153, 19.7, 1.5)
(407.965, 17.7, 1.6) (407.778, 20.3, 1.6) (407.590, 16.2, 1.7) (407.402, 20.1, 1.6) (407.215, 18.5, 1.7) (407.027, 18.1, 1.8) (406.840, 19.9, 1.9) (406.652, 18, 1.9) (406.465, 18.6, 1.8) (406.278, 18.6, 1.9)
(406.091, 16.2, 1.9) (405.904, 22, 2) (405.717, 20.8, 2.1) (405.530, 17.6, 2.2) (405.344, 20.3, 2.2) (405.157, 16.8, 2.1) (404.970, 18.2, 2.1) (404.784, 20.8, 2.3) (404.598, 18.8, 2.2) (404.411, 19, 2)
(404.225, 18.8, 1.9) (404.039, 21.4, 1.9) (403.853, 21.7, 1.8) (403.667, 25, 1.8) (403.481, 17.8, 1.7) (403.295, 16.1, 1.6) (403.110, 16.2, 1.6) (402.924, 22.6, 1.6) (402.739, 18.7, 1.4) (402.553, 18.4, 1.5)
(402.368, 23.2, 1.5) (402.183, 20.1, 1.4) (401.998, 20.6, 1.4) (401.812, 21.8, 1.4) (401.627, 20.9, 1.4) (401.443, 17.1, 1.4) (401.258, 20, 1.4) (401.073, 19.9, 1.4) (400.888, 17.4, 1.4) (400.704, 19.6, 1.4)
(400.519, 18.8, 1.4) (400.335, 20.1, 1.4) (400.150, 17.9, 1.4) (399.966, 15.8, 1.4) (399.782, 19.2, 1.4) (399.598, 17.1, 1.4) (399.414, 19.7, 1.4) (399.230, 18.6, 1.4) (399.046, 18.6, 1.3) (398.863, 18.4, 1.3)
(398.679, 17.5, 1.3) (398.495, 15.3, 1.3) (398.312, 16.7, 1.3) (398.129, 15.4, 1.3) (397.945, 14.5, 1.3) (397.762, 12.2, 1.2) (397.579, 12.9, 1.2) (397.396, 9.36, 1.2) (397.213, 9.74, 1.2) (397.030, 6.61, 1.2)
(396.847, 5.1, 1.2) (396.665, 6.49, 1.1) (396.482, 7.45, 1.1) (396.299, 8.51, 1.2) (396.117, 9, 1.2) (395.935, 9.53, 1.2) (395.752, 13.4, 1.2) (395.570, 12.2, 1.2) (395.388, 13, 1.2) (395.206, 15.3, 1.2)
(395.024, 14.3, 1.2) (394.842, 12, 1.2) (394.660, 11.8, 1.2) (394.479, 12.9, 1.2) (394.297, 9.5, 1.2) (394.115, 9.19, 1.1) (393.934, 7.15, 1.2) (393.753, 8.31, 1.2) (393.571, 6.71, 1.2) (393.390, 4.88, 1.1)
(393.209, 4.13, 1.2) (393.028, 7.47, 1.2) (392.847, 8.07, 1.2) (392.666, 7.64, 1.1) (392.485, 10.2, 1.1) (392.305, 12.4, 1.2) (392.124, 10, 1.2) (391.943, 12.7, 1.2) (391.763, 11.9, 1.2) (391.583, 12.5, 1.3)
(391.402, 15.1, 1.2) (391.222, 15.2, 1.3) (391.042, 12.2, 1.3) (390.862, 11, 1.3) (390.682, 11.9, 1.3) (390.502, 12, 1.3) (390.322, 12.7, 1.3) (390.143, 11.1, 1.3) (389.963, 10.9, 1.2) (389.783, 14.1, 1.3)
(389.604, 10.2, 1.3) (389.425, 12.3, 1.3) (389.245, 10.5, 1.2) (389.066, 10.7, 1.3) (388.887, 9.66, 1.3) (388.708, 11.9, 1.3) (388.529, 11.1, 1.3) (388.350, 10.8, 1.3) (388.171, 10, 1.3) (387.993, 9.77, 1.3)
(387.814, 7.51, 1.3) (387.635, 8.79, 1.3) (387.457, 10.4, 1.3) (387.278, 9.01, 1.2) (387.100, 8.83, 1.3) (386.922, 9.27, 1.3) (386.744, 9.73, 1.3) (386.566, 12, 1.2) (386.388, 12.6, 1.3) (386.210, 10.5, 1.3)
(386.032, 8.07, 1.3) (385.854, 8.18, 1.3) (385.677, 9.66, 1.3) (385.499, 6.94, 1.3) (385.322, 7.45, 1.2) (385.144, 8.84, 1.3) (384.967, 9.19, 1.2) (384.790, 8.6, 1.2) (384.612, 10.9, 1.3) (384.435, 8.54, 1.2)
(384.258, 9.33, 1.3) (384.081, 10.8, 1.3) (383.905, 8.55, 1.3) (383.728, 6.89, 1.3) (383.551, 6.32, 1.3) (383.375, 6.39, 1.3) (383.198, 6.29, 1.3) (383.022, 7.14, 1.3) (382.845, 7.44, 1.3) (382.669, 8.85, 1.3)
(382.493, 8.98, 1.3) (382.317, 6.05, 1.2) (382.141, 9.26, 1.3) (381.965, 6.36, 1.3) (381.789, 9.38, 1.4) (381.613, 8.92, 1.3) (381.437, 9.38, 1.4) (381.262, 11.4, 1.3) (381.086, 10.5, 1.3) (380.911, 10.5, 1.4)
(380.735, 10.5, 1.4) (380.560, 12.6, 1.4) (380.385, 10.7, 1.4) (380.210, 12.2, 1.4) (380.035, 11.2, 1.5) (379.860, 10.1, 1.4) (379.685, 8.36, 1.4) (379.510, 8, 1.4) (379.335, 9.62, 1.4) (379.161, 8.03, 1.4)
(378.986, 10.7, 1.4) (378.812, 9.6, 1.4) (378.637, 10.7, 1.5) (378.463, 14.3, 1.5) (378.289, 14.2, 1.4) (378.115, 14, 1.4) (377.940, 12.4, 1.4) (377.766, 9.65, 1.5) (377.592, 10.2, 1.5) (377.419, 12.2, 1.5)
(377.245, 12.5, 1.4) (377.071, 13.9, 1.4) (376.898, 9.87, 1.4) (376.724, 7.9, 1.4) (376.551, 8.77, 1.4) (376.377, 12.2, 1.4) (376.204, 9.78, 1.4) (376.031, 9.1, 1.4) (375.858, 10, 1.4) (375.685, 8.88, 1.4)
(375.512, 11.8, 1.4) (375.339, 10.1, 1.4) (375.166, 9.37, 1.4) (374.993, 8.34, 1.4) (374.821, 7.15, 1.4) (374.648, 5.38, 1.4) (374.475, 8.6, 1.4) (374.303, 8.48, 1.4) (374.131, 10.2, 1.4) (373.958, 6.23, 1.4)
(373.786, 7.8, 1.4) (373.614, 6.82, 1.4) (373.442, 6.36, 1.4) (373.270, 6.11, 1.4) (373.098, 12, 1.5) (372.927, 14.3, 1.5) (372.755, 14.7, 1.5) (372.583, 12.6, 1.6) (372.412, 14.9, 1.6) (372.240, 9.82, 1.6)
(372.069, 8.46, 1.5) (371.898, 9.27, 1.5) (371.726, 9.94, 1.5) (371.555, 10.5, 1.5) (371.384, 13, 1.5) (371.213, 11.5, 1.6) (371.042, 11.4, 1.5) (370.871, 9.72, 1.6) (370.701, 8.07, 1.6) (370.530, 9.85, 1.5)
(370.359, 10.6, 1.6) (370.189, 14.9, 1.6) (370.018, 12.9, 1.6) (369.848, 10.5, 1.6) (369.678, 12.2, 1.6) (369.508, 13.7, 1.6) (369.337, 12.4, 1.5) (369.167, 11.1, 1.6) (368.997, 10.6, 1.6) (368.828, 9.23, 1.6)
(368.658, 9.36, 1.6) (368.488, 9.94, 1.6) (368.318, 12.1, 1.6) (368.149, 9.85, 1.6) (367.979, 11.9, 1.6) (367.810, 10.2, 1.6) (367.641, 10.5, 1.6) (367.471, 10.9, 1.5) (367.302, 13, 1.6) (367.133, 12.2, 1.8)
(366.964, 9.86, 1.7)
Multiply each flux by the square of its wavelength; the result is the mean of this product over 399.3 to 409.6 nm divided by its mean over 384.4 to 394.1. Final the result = 2.08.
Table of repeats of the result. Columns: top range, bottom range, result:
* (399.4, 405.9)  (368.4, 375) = 2.23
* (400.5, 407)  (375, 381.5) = 2.08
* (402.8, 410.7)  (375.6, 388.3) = 2.23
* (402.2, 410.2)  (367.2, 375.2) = 2.23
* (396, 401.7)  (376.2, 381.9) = 1.55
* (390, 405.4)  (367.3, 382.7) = 1.60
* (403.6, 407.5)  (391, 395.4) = 1.97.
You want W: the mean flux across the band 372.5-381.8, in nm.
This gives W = 10.2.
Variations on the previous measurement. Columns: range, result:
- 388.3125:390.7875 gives 11.4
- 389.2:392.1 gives 12.2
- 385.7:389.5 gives 10.1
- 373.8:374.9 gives 7.68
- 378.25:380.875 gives 10.7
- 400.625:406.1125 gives 19.6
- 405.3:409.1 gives 19.1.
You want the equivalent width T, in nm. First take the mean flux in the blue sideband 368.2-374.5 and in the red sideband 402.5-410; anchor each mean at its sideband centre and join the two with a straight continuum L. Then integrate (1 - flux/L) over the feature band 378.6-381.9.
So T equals 0.692 nm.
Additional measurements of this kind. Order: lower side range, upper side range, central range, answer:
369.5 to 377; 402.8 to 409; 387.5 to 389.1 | 0.48 nm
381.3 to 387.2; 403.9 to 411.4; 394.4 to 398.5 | 0.76 nm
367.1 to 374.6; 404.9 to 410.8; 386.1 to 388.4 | 0.69 nm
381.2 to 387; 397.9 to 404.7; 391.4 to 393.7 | 0.73 nm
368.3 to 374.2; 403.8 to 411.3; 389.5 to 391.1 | 0.34 nm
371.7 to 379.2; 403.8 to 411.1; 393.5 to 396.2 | 0.78 nm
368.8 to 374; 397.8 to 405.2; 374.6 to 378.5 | 0.53 nm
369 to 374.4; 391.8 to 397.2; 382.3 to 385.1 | 0.52 nm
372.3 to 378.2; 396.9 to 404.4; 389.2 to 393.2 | 0.95 nm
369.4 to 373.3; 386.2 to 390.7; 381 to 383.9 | 0.75 nm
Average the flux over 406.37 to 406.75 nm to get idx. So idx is 18.3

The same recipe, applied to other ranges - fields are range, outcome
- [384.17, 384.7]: 9.59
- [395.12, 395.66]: 13.5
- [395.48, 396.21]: 11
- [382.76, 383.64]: 6.71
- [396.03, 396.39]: 8.76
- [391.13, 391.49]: 15.1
